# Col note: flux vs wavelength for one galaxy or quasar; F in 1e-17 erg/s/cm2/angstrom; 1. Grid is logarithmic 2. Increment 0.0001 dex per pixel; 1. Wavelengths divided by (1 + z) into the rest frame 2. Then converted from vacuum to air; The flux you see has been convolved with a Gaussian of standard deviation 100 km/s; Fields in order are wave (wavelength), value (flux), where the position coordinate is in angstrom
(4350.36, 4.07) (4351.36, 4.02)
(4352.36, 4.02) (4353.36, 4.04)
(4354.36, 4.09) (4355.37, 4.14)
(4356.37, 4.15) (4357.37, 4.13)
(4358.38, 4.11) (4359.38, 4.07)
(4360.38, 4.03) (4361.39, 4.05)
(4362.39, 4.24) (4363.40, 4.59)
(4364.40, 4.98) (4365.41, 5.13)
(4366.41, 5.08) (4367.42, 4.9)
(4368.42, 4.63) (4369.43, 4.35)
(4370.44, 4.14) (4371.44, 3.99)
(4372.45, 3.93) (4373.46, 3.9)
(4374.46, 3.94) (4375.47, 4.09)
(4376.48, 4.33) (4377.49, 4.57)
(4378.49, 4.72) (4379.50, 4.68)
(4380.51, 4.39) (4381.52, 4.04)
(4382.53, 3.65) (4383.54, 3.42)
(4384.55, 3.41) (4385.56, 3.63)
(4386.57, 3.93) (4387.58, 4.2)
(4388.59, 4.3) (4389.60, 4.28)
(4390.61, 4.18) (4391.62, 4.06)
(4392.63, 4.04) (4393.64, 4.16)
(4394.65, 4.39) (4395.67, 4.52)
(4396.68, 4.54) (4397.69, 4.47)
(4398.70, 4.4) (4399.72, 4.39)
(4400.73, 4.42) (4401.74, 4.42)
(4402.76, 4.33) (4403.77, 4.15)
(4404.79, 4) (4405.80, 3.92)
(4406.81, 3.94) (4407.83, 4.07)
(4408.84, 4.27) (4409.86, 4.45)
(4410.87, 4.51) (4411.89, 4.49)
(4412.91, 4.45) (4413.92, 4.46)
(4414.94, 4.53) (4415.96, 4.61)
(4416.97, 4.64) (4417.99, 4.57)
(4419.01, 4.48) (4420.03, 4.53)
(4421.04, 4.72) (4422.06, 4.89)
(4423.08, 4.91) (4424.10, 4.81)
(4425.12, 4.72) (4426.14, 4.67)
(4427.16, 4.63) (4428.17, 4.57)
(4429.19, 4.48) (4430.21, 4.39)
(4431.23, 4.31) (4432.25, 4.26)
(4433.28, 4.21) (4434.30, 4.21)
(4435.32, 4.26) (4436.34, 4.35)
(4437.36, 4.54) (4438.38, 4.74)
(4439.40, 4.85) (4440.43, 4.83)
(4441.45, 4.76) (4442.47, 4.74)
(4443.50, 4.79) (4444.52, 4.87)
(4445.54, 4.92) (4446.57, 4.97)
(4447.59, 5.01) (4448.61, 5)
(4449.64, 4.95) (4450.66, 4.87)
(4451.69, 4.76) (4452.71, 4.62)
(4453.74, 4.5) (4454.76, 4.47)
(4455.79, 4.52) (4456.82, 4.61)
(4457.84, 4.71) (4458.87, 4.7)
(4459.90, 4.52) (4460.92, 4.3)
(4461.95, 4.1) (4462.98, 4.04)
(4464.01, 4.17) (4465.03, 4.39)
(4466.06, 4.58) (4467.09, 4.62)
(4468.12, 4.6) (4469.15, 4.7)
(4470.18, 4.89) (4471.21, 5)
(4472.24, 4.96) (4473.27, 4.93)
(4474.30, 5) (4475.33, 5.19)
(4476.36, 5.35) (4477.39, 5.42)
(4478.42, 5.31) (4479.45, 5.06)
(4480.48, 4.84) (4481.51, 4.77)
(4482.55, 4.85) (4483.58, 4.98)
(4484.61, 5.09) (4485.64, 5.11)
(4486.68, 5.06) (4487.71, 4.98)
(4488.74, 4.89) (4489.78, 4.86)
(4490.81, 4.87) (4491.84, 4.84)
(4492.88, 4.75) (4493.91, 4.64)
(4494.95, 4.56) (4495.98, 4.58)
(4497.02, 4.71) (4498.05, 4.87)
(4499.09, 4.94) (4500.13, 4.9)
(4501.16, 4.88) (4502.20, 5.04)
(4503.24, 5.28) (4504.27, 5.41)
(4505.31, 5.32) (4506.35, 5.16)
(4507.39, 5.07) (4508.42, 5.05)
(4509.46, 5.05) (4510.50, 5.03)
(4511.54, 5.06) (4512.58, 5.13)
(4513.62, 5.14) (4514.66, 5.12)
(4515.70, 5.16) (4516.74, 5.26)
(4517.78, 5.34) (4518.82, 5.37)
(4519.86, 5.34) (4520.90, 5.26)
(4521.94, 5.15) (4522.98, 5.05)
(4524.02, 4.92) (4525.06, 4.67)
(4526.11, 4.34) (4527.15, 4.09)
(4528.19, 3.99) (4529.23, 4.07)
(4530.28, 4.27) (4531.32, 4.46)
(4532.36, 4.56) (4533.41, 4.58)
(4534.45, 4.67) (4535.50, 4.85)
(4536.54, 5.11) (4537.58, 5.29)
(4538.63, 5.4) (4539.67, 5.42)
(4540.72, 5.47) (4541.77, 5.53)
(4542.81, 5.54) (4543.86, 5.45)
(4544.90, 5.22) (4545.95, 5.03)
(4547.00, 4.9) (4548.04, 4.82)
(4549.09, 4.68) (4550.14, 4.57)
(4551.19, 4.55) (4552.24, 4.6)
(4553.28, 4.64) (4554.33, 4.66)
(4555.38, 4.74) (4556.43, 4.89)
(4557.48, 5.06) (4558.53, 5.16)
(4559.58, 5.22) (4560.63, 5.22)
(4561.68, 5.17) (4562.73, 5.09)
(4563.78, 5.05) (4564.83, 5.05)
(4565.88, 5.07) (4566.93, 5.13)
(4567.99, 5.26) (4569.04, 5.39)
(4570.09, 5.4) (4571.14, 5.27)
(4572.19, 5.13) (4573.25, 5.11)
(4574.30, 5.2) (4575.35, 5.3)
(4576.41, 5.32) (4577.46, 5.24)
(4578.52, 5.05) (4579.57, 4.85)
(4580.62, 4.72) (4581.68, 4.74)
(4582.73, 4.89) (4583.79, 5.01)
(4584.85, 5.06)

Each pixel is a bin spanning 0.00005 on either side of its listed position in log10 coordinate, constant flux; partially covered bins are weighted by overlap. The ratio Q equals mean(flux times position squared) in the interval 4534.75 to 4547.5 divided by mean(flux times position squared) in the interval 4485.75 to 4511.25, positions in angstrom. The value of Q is 1.08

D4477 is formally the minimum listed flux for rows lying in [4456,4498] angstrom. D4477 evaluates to 4.04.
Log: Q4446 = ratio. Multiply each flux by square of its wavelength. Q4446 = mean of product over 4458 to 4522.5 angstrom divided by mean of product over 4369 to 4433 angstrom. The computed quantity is 1.19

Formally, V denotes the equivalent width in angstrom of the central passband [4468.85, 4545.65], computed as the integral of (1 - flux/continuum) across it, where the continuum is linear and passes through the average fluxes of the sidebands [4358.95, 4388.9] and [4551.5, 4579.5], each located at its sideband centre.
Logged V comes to -2.43 angstrom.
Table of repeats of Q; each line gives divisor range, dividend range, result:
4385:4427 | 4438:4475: 1.10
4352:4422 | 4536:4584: 1.28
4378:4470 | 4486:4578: 1.18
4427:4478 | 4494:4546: 1.10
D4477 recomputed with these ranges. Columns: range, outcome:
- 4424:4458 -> 4.21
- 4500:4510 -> 4.88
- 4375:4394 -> 3.41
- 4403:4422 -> 3.92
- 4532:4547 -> 4.56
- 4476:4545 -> 3.99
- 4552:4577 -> 4.6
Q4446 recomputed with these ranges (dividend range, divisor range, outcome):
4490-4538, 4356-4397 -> 1.23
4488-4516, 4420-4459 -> 1.10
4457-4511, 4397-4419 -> 1.15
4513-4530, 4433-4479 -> 1.07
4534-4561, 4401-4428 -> 1.19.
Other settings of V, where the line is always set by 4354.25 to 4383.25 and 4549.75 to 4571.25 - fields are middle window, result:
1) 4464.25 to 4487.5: -1.2 angstrom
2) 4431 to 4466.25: 0.1 angstrom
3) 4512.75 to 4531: 0.0 angstrom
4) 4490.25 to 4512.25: -0.7 angstrom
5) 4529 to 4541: 0.2 angstrom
